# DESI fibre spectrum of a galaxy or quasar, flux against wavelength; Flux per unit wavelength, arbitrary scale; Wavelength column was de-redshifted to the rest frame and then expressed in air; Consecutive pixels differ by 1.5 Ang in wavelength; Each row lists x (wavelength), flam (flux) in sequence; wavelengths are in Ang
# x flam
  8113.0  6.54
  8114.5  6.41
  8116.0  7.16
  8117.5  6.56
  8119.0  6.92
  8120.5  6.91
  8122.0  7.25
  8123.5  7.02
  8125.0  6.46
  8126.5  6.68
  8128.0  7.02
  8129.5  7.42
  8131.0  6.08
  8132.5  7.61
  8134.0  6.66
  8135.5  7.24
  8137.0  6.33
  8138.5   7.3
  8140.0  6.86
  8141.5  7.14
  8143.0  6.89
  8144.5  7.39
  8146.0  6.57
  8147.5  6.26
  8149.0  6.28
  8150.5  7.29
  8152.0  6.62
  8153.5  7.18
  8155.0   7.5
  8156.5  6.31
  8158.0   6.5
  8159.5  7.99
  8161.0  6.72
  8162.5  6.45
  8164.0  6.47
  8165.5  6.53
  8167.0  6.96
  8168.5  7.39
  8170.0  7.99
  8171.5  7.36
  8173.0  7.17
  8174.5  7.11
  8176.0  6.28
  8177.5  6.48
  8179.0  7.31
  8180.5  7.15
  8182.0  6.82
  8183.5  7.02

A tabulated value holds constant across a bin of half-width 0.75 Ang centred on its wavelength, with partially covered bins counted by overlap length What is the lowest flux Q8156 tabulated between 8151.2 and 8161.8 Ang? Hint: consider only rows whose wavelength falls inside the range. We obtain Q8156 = 6.31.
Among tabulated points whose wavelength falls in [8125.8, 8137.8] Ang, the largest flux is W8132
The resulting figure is 7.61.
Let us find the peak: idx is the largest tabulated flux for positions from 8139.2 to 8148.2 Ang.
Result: 7.39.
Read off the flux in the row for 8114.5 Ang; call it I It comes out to 6.41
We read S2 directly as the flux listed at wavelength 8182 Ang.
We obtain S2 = 6.82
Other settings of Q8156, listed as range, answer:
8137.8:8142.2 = 6.86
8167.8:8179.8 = 6.28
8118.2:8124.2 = 6.91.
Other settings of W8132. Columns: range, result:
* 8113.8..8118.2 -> 7.16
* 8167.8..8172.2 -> 7.99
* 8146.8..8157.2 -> 7.5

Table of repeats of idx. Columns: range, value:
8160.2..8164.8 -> 6.72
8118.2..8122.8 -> 7.25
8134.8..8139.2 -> 7.3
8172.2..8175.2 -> 7.17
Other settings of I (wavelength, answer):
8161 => 6.72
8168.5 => 7.39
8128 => 7.02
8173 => 7.17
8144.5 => 7.39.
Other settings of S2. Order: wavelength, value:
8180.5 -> 7.15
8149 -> 6.28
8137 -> 6.33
